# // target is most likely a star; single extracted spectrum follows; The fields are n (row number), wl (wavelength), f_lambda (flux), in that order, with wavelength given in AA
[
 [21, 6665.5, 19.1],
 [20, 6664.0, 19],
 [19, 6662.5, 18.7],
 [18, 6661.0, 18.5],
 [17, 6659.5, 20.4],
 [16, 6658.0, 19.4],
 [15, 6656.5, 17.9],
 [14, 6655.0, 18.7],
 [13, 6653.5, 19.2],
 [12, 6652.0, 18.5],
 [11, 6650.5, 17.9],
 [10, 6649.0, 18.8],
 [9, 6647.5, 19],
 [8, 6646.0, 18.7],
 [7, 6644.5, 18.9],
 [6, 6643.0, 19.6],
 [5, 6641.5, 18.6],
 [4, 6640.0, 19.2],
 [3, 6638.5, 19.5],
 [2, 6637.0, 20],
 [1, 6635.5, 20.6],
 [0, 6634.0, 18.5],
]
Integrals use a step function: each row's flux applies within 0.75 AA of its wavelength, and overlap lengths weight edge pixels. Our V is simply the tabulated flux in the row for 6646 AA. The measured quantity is 18.7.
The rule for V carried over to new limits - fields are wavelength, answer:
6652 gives 18.5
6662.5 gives 18.7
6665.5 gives 19.1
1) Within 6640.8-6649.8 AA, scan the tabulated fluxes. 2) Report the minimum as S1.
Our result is 18.6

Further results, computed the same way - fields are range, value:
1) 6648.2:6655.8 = 17.9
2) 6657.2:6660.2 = 19.4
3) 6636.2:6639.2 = 19.5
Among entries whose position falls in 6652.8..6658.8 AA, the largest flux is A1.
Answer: 19.4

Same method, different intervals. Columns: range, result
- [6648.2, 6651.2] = 18.8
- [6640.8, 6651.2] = 19.6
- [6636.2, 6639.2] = 20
